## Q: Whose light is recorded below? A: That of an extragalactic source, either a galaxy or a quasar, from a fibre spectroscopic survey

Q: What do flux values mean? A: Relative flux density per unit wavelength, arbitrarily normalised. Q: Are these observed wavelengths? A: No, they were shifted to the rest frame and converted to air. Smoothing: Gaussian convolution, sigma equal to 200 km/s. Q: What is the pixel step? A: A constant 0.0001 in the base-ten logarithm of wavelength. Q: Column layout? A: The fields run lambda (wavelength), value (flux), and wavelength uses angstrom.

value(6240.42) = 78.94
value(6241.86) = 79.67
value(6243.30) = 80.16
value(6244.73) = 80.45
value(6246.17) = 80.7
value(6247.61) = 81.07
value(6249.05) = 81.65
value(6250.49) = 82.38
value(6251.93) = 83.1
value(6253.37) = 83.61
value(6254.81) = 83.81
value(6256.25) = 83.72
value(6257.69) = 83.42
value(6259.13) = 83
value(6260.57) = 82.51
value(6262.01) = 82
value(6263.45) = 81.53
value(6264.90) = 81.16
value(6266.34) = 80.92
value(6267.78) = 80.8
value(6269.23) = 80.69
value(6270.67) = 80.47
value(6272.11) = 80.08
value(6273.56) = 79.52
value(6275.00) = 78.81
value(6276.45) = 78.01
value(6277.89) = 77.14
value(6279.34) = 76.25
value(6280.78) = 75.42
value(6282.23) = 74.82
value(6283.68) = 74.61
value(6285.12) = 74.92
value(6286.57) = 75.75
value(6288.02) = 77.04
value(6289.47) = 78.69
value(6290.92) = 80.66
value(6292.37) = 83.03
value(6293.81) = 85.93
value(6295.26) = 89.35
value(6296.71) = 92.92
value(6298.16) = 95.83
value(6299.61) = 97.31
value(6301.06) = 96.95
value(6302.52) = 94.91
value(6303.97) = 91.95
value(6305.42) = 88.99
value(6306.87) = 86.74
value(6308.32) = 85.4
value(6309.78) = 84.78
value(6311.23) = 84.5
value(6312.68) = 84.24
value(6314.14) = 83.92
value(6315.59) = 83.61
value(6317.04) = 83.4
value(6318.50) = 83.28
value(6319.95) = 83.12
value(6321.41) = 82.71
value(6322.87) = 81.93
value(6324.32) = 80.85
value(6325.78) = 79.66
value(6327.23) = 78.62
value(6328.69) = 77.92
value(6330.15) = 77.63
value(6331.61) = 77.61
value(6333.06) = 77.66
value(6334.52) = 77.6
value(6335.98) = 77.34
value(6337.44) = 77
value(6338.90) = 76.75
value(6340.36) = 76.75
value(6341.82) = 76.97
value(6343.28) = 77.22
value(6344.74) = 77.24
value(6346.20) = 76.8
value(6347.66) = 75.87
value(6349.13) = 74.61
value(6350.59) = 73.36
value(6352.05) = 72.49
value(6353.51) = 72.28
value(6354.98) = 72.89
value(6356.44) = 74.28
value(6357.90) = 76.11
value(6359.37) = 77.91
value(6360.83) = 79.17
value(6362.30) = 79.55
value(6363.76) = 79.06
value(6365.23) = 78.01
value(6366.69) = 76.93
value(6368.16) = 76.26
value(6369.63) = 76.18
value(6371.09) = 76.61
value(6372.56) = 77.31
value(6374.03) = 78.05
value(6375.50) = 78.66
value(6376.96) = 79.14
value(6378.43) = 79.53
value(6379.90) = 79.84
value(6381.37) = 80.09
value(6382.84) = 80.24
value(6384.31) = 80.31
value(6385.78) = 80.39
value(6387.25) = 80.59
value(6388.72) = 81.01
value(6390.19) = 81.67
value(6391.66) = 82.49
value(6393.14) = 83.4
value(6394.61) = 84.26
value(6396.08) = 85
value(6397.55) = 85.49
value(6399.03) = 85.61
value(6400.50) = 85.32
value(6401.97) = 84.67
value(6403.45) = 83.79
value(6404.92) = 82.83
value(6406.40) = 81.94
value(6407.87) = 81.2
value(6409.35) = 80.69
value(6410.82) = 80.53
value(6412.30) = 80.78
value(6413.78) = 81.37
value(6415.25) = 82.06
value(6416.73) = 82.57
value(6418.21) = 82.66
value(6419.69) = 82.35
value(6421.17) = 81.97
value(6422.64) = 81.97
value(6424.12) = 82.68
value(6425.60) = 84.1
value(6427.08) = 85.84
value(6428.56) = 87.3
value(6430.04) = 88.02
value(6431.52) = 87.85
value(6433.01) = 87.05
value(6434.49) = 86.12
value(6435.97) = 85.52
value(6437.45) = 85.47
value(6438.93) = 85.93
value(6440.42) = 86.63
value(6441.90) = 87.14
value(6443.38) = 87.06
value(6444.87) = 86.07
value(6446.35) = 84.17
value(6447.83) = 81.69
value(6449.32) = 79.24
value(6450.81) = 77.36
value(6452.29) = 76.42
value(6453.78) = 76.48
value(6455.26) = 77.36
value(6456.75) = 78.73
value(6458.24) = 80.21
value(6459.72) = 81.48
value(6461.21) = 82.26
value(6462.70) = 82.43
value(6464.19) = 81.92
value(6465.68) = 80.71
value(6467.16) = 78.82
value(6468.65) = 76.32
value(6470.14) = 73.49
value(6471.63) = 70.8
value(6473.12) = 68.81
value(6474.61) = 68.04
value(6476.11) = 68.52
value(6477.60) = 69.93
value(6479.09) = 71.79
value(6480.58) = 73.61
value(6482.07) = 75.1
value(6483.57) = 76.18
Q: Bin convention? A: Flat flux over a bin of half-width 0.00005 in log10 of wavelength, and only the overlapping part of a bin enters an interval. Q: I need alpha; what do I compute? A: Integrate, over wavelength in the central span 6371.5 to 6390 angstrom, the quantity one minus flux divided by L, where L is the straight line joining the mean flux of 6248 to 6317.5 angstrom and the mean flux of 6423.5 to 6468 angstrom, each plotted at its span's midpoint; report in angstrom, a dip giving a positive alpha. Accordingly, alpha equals 0.8 angstrom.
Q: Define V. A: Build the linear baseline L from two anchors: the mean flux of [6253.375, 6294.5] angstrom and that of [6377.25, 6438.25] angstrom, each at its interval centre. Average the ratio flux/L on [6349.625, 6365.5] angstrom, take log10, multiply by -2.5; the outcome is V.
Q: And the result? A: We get 0.08 mag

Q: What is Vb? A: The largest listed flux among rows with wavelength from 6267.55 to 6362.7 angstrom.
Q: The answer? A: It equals 97.31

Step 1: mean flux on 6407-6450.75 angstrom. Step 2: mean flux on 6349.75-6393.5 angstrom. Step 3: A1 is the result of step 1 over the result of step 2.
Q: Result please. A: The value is 1.07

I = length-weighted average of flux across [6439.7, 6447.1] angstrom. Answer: 86.3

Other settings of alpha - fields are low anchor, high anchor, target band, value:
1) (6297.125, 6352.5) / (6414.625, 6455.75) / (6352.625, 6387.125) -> 2.03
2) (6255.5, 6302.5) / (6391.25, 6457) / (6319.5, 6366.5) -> 3.02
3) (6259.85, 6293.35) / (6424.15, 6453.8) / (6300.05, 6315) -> -1.56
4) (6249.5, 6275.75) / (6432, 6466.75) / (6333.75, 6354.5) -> 1.57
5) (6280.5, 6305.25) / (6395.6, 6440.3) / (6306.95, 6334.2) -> 0.96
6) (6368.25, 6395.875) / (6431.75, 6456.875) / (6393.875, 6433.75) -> -1.05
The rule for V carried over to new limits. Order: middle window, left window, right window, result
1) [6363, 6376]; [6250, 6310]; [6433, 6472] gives 0.06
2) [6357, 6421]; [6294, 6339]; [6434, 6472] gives 0.03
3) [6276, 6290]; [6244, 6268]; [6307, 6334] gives 0.08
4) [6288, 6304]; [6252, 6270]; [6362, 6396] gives -0.10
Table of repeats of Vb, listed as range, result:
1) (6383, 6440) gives 88.02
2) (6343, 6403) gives 85.61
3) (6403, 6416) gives 83.79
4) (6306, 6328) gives 86.74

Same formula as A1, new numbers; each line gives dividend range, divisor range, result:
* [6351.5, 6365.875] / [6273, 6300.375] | 0.94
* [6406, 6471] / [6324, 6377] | 1.07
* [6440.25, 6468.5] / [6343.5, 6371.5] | 1.07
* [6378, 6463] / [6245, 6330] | 1.00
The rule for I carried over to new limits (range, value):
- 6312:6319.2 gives 83.7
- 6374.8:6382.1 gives 79.5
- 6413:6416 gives 81.7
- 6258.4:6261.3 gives 82.9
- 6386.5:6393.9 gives 81.8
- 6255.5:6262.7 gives 83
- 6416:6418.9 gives 82.5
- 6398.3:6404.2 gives 84.9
